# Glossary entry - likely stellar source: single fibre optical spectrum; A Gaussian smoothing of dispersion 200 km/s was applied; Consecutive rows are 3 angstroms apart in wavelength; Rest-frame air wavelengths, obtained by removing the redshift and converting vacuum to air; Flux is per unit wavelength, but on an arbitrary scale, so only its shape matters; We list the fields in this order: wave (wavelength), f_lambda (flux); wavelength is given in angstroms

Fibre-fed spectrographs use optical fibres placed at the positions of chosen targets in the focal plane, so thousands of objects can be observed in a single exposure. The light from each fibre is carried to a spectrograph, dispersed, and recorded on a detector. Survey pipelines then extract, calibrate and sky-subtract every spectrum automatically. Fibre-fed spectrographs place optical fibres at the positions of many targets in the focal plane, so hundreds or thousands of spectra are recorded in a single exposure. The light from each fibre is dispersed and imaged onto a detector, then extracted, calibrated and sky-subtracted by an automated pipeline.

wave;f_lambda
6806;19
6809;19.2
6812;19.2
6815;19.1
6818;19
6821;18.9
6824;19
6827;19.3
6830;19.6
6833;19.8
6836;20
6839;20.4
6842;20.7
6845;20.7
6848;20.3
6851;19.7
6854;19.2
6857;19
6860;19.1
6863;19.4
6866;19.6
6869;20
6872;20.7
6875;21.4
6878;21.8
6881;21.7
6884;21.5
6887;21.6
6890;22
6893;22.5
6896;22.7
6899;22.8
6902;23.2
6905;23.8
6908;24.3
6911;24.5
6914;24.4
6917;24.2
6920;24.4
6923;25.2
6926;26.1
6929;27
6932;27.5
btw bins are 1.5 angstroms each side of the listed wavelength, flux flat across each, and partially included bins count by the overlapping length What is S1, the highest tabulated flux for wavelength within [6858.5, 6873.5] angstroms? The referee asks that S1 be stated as 20.7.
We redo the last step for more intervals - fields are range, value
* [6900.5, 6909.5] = 24.3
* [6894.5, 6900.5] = 22.8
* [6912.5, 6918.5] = 24.4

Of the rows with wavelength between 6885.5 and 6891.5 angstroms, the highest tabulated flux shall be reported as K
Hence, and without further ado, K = 22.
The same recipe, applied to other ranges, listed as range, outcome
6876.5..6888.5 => 21.8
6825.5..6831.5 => 19.6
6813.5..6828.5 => 19.3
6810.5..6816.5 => 19.2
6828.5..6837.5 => 20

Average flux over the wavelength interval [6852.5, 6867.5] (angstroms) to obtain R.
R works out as 19.3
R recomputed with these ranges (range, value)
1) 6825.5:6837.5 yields 19.7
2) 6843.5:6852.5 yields 20.2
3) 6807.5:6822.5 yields 19.1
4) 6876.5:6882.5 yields 21.8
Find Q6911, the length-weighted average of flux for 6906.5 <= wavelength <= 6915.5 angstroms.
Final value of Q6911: 24.4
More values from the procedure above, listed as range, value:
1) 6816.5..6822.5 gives 18.9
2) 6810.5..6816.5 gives 19.2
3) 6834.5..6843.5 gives 20.4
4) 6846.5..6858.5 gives 19.6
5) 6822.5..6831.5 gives 19.3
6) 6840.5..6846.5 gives 20.7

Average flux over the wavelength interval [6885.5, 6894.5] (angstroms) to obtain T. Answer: 22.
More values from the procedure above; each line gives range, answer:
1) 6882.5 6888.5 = 21.6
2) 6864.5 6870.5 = 19.8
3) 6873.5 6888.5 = 21.6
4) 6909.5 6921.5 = 24.4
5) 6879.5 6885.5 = 21.6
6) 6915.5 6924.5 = 24.6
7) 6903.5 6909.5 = 24.1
